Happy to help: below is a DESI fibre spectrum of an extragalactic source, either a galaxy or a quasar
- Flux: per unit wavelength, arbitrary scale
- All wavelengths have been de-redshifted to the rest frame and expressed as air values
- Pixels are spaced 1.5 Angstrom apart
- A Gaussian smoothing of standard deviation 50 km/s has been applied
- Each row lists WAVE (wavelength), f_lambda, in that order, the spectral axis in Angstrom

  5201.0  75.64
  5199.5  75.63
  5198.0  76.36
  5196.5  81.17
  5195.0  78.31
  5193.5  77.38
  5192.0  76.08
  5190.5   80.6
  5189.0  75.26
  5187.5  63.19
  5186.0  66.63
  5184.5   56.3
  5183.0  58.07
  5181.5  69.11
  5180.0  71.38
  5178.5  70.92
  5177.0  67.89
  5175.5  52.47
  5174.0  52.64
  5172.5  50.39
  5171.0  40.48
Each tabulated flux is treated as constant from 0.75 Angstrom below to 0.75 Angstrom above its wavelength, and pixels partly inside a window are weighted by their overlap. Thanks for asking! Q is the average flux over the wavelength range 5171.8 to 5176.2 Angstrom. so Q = 51.8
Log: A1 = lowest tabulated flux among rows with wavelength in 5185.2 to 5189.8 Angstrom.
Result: 63.19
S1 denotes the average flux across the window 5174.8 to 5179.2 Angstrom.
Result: 63.8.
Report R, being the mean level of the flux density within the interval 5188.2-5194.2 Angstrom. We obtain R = 77.2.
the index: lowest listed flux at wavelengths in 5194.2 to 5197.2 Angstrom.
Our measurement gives 78.31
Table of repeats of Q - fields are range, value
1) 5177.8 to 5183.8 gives 67.2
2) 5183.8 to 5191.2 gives 68.4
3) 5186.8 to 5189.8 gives 69.5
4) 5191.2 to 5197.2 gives 78.2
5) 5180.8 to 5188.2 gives 62.6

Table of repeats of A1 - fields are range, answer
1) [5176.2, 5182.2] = 67.89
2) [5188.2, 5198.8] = 75.26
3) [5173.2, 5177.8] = 52.47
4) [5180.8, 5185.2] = 56.3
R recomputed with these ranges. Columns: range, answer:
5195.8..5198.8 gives 78.7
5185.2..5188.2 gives 64.8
